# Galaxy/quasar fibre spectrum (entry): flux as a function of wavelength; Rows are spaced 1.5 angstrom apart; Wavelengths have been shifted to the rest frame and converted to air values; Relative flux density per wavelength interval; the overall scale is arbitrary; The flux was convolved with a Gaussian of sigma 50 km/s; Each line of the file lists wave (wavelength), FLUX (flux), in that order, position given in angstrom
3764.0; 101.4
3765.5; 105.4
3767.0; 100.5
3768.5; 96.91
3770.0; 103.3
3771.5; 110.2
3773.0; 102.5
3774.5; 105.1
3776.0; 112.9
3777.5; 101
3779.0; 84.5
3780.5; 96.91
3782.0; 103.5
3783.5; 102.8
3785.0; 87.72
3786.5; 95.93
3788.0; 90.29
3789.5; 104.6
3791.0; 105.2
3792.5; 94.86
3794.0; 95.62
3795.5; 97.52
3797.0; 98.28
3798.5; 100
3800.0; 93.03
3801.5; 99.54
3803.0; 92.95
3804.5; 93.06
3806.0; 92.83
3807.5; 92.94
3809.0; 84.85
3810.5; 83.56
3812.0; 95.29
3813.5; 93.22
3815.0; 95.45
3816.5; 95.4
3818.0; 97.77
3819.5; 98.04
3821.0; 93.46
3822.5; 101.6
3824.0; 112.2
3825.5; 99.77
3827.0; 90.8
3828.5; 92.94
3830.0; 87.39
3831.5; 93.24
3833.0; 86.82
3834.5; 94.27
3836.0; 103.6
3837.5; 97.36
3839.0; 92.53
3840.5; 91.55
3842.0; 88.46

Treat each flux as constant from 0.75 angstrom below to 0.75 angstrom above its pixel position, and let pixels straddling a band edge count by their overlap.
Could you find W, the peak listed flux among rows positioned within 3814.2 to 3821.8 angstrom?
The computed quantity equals 98.04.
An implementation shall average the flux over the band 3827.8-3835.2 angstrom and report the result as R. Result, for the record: 90.9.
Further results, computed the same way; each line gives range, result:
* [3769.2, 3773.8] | 105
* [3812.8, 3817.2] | 94.7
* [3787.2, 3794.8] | 98.1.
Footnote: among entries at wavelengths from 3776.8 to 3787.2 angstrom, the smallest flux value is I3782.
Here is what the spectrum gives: 84.5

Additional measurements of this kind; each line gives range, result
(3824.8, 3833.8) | 86.82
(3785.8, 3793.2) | 90.29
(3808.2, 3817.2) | 83.56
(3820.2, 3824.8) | 93.46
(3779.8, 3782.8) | 96.91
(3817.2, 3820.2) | 97.77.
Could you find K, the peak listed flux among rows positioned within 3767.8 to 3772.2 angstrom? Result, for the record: 110.2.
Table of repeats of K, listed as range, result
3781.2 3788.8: 103.5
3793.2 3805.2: 100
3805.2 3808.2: 92.94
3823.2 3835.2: 112.2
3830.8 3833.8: 93.24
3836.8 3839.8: 97.36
